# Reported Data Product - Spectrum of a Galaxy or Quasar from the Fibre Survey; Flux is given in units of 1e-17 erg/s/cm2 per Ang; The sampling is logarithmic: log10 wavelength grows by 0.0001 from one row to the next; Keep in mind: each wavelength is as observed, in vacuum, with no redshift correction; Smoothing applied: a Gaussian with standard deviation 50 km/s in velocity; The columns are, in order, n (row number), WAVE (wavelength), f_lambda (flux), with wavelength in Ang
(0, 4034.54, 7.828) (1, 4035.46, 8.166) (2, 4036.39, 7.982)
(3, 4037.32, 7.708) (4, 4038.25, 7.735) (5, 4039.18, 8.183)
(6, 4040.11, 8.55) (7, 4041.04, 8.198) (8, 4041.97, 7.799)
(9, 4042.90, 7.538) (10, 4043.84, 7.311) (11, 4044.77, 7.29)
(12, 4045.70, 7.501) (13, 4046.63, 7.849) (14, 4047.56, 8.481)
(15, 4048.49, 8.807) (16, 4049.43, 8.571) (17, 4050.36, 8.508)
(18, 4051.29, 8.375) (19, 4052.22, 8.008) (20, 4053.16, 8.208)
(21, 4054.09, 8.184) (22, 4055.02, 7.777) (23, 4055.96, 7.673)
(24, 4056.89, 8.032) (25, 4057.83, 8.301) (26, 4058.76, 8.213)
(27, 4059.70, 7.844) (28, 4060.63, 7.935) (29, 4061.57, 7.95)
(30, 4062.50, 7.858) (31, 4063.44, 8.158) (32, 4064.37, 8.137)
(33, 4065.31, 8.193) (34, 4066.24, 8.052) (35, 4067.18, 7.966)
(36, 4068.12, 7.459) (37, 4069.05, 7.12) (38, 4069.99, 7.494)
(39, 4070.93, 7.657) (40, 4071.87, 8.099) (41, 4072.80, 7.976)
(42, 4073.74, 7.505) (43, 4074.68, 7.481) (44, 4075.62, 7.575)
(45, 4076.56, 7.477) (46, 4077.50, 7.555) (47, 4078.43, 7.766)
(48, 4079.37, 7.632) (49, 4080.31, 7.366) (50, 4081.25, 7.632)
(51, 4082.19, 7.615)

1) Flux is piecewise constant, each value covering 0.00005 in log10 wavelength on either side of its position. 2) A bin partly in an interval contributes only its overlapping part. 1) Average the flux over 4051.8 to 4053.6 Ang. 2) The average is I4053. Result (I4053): 8.08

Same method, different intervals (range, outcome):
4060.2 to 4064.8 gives 8.01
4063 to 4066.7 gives 8.15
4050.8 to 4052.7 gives 8.19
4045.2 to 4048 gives 7.94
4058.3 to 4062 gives 7.97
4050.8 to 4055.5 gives 8.11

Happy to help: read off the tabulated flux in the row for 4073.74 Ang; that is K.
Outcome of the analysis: 7.505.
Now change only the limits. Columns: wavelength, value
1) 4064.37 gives 8.137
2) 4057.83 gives 8.301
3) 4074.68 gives 7.481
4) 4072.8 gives 7.976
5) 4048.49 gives 8.807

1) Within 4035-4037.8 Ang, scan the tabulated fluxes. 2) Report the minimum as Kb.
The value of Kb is 7.708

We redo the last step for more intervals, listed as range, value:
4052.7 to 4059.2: 7.673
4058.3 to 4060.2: 7.844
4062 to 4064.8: 7.858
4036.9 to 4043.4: 7.538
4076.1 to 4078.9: 7.477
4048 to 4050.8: 8.508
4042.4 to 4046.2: 7.29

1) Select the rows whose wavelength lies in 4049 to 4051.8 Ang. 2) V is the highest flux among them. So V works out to 8.571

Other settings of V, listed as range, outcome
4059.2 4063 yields 7.95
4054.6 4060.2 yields 8.301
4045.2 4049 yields 8.807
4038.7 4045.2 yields 8.55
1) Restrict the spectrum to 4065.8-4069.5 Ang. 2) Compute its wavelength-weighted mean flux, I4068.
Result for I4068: 7.65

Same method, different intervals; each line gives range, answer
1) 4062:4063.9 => 8.01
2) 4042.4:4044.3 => 7.4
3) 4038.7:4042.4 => 8.19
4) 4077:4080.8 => 7.59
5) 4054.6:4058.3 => 7.94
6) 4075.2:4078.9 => 7.61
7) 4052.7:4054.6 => 8.22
